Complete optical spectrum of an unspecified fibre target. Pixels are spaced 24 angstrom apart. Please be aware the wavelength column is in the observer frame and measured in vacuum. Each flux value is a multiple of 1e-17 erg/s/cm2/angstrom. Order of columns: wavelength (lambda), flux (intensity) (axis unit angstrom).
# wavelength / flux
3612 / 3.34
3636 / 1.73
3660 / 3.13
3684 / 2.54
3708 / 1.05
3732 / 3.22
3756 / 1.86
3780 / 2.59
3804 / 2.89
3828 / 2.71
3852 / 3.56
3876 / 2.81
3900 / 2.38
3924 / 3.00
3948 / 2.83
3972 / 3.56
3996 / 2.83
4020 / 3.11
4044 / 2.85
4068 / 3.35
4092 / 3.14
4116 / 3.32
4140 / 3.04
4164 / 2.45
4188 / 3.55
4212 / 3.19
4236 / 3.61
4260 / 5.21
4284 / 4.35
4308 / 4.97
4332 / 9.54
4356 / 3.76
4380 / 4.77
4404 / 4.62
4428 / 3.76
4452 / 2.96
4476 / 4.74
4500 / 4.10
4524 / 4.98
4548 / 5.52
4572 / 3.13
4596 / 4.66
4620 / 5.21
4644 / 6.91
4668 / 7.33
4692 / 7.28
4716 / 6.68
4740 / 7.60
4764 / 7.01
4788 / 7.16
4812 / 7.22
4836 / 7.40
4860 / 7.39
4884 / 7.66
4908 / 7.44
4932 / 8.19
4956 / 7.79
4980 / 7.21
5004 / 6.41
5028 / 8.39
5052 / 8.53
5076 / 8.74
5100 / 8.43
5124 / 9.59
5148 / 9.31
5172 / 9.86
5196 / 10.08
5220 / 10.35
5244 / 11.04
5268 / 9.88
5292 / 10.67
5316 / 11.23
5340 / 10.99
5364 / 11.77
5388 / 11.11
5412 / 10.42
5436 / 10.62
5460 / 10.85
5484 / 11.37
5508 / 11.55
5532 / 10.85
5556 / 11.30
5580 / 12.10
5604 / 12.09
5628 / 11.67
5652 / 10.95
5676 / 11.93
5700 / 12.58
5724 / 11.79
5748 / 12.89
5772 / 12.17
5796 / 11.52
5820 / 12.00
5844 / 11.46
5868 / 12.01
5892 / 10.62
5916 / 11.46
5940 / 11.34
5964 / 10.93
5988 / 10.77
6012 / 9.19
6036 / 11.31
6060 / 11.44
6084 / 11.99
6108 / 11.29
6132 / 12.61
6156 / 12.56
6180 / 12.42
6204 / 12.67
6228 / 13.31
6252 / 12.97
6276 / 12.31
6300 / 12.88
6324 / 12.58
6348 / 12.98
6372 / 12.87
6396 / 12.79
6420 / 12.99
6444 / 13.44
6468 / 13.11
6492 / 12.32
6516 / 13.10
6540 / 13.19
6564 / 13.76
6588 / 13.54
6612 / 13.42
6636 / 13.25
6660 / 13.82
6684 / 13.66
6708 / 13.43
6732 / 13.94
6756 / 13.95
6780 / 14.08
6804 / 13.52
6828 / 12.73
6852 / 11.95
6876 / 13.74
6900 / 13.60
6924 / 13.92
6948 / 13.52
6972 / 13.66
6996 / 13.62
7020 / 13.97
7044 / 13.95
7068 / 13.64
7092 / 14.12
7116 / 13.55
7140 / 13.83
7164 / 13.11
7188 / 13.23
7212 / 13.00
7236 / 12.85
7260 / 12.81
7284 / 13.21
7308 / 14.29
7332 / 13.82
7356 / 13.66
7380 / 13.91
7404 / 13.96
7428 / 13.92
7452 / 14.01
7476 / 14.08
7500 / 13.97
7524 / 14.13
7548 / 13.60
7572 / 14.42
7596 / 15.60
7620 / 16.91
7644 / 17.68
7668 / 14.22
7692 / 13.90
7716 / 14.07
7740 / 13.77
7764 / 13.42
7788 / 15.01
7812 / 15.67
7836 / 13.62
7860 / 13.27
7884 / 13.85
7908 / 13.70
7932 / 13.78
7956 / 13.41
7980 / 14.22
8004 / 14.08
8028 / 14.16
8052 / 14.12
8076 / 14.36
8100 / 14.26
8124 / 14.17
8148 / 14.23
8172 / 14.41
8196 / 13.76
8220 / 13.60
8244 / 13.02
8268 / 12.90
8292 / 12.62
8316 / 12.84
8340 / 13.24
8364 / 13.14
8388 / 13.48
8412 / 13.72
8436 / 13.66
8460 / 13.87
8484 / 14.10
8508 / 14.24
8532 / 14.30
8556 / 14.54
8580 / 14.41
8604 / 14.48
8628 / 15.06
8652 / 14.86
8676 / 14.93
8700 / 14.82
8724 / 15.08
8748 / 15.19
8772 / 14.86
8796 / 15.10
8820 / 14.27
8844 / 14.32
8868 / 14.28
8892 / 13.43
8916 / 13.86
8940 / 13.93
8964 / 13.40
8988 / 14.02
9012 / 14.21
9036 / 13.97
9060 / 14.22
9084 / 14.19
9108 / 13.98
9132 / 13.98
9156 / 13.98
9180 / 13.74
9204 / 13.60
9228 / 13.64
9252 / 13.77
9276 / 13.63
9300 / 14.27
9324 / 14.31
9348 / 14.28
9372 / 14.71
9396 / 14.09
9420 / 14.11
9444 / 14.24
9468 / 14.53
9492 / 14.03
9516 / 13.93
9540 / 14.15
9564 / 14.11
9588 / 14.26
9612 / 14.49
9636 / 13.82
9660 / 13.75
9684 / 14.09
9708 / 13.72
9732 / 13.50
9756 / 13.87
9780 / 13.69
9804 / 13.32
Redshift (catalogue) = 0.161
